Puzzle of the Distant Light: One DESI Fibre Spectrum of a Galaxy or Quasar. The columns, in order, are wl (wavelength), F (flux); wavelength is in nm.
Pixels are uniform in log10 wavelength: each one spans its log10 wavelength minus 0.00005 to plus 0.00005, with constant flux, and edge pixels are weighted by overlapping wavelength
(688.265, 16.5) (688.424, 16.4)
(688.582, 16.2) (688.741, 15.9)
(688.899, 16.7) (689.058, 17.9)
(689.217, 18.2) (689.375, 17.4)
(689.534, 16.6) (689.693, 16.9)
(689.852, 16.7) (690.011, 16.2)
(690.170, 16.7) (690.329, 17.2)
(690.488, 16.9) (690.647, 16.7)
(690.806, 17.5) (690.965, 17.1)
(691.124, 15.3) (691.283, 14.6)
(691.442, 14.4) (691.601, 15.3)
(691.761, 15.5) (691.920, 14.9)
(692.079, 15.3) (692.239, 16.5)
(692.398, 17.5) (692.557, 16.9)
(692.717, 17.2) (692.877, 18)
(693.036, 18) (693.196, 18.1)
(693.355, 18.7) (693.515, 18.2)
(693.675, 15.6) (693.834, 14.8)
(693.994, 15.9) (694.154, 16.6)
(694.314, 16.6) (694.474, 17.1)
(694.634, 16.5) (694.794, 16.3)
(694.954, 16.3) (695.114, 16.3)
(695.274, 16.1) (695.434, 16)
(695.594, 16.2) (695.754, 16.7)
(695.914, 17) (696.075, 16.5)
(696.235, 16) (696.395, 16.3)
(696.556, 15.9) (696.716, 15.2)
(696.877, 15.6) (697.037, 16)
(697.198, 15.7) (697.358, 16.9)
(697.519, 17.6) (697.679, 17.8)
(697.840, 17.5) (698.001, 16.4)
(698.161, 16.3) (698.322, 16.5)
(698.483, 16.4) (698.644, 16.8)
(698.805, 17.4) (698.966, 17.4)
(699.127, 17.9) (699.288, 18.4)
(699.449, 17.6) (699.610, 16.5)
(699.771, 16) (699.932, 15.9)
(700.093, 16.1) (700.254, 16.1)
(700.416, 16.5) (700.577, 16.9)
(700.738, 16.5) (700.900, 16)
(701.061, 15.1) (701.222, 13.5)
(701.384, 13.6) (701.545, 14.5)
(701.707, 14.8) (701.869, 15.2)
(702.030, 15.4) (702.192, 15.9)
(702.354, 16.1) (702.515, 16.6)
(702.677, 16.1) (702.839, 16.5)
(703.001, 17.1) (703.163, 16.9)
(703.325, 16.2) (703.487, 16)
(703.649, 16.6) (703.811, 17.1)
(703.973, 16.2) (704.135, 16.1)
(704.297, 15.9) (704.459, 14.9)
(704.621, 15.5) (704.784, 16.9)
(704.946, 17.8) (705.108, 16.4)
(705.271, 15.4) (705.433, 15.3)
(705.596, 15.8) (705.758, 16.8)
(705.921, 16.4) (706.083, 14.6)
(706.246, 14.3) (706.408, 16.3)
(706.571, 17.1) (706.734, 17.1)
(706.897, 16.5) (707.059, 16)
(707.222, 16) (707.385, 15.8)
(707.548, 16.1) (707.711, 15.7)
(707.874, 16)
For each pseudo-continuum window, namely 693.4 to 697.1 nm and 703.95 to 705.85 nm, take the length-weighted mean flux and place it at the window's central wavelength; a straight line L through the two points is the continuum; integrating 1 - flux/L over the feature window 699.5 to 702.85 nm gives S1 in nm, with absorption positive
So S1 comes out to 0.09 nm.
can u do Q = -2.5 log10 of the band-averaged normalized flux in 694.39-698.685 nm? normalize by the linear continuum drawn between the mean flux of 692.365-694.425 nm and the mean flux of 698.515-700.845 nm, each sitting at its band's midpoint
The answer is 0.03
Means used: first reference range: 17.1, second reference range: 16.8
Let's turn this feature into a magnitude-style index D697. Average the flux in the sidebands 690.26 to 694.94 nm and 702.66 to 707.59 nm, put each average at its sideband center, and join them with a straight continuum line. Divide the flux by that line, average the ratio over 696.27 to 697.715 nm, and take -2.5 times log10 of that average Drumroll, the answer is 0.01 mag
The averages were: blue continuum 16.5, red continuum 16.2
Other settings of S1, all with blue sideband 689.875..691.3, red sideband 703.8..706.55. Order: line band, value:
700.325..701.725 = 0.07 nm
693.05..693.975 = -0.04 nm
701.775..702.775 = 0.01 nm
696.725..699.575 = -0.11 nm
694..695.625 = 0.00 nm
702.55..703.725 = -0.03 nm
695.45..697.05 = 0.02 nm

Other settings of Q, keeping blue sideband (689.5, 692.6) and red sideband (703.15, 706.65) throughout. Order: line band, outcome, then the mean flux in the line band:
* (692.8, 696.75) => -0.028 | 16.6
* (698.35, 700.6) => -0.045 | 16.8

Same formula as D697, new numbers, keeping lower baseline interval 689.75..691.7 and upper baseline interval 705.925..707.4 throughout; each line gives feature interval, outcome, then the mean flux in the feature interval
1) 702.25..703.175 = -0.03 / 16.5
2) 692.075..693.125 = -0.06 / 17.2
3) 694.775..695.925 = -0.01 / 16.3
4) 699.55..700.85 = -0.01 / 16.3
